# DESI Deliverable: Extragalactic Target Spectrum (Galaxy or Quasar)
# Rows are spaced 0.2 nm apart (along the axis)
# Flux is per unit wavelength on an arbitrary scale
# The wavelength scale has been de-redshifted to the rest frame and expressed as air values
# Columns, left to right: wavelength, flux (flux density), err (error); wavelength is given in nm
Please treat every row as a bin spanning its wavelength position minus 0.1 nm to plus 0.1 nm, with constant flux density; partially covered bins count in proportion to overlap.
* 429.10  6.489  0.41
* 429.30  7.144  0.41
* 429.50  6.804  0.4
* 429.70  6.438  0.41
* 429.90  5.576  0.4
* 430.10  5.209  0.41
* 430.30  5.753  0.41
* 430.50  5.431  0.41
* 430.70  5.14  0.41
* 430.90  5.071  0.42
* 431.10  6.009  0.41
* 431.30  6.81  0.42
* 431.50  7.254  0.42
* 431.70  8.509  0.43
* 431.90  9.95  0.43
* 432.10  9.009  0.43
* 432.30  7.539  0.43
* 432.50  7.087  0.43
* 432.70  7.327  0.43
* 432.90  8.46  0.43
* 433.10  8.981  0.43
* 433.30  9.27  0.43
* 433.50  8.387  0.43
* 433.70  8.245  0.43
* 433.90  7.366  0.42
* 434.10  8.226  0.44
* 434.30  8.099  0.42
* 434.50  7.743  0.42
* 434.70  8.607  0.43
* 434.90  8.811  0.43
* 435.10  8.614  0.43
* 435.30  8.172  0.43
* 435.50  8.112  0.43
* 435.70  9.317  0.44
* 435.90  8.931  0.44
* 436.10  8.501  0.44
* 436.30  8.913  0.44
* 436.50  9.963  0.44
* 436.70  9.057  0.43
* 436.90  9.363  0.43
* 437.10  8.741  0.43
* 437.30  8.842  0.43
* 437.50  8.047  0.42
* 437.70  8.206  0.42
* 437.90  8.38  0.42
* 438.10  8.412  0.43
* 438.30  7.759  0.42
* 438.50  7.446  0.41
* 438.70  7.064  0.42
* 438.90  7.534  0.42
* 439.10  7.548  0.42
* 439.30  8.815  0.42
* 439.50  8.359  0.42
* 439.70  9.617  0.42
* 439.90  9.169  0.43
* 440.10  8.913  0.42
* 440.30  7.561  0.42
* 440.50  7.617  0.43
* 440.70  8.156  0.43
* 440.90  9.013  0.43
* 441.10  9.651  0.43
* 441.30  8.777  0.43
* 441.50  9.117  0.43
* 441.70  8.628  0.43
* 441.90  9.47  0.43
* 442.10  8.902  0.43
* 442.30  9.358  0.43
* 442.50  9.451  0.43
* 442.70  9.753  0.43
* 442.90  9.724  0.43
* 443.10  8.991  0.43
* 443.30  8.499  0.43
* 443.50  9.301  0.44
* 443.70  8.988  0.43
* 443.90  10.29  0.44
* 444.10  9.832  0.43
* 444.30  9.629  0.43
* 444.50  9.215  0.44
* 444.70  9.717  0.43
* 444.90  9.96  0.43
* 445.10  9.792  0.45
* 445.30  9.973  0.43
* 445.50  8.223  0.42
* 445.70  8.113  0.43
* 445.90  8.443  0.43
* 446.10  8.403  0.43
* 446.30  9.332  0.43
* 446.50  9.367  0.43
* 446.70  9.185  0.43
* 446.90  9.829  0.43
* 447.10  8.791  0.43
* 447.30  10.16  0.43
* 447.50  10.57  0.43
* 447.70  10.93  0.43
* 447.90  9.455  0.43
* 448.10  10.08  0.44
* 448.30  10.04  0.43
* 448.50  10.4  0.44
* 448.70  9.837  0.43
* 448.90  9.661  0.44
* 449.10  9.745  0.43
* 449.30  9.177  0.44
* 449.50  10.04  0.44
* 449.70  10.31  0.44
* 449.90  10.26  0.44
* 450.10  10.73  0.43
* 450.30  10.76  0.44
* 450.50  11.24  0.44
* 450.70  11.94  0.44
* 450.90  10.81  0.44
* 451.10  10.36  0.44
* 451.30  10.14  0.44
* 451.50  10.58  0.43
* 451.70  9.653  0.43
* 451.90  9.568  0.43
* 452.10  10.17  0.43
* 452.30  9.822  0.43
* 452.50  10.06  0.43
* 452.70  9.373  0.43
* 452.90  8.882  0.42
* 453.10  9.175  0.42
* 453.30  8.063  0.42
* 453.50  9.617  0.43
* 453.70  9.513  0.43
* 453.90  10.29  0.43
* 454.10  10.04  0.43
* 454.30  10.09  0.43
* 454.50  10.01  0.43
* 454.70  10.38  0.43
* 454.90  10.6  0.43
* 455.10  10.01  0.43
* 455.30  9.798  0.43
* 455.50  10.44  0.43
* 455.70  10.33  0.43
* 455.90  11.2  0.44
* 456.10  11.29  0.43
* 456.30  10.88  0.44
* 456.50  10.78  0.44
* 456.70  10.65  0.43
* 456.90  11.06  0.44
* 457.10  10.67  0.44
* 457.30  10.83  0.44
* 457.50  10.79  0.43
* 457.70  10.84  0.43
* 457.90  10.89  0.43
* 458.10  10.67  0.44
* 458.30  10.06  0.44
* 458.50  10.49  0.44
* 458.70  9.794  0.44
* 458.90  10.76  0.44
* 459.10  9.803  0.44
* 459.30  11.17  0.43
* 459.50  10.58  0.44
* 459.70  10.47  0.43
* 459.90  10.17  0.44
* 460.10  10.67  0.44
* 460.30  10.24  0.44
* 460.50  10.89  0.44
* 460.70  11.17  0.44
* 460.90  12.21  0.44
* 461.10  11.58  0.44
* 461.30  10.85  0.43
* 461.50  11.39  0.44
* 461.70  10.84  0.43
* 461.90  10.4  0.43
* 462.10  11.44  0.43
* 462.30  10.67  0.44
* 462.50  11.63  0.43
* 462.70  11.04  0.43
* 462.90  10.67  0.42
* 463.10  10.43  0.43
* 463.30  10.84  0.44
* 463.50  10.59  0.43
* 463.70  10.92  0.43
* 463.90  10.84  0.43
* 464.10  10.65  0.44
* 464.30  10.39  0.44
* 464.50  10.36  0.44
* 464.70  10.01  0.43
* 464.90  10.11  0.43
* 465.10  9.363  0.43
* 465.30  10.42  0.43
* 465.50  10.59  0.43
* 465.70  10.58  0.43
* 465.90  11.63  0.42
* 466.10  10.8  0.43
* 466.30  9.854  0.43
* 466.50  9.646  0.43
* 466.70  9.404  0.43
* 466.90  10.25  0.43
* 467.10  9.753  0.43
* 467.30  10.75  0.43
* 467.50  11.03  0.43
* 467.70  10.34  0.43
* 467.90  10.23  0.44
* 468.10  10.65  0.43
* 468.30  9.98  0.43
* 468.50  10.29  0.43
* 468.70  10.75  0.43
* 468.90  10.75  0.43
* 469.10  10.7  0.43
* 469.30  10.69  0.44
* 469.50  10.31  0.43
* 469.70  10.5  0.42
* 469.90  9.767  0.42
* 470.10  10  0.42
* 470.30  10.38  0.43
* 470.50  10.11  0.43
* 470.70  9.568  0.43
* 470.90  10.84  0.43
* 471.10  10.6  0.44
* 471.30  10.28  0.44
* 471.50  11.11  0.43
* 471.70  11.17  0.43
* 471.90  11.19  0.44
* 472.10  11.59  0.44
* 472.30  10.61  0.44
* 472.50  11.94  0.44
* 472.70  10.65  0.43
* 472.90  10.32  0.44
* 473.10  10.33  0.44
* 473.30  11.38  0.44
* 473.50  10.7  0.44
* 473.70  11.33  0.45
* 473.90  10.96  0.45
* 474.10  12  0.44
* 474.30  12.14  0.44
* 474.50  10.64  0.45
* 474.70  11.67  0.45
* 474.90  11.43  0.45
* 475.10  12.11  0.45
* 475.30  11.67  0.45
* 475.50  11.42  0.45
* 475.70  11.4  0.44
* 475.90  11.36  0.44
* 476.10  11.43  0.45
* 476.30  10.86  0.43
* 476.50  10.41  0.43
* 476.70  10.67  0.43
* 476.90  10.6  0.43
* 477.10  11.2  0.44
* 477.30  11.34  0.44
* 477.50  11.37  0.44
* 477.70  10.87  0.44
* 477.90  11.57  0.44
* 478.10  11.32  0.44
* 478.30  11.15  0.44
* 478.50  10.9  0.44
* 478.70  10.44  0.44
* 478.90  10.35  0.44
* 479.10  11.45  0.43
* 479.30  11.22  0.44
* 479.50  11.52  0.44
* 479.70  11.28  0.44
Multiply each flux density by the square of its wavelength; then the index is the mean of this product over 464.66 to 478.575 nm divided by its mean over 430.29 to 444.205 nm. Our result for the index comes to 1.49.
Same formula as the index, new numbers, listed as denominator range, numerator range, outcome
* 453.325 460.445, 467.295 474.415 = 1.09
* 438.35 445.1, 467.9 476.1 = 1.39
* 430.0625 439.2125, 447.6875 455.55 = 1.36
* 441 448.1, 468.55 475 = 1.30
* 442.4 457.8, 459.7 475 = 1.16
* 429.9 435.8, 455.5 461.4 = 1.58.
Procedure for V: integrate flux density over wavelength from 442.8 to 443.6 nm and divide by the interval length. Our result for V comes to 9.13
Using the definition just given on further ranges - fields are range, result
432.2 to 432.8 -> 7.32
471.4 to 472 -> 11.2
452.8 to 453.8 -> 9.05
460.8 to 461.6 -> 11.5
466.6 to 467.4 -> 10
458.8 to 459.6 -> 10.6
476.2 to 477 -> 10.6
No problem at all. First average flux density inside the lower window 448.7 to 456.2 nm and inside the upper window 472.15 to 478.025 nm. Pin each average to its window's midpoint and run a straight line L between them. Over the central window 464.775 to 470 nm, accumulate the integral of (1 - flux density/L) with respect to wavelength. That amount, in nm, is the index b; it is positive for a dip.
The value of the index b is 0.23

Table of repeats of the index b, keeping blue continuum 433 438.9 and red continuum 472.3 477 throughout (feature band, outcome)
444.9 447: 0.01 nm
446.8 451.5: -0.43 nm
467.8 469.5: 0.04 nm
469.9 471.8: 0.09 nm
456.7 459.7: -0.17 nm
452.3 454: 0.05 nm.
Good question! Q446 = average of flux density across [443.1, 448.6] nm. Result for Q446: 9.49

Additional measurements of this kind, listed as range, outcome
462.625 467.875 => 10.4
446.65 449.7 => 9.89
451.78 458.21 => 10.2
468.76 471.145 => 10.4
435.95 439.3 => 8.38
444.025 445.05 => 9.67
